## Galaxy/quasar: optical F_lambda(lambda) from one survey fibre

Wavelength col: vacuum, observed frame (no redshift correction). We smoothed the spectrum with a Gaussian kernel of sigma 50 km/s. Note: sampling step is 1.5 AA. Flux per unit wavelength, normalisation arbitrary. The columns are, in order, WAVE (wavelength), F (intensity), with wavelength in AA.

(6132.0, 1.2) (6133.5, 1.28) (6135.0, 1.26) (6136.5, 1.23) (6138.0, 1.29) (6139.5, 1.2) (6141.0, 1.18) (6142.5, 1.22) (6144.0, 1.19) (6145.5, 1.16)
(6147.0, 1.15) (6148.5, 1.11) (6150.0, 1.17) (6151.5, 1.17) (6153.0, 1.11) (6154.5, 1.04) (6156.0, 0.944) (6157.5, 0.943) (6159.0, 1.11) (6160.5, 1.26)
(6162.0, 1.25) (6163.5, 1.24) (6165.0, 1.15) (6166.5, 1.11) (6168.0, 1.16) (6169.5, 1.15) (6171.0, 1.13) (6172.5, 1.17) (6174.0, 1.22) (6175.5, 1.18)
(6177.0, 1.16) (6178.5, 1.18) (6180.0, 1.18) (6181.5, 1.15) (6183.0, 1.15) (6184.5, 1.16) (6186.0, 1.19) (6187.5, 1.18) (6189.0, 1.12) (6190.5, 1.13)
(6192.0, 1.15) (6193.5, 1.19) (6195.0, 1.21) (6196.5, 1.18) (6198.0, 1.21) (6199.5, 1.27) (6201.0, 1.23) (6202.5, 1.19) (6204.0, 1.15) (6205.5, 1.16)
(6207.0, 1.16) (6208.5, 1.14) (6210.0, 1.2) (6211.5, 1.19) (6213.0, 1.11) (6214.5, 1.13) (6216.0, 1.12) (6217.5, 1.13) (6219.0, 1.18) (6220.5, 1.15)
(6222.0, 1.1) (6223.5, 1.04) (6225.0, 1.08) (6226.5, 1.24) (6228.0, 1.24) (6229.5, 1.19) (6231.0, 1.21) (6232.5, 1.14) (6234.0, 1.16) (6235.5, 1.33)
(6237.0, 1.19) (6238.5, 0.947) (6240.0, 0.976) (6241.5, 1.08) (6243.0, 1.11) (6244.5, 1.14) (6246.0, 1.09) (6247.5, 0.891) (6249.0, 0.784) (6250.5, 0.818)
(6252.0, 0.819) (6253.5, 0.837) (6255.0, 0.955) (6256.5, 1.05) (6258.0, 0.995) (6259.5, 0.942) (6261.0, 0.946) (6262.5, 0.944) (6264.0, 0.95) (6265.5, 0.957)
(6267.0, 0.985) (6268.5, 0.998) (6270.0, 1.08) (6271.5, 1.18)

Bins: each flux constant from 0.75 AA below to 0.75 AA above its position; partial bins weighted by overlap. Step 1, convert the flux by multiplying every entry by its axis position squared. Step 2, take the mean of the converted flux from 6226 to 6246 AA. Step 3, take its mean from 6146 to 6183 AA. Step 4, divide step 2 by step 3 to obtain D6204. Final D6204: 1.03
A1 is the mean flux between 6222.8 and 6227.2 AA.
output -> 1.12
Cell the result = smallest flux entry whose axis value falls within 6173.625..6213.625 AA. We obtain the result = 1.11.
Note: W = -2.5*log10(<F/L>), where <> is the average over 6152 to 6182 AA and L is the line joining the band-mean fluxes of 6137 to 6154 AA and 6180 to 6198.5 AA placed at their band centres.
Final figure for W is 0.03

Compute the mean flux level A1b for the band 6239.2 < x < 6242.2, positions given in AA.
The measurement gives 1.03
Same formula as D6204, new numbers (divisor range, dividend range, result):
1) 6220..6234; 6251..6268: 0.82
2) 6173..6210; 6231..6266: 0.87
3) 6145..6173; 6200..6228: 1.04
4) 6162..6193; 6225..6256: 0.93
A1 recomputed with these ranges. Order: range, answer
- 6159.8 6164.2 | 1.25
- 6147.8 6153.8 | 1.14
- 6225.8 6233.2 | 1.2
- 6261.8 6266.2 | 0.95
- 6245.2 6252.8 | 0.882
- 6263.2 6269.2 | 0.972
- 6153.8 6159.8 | 1.01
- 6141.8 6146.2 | 1.19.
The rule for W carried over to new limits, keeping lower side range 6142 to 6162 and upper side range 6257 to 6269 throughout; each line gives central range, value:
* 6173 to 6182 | -0.087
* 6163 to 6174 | -0.057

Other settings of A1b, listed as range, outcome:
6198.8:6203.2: 1.23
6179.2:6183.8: 1.16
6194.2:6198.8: 1.2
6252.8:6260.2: 0.957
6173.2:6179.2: 1.18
